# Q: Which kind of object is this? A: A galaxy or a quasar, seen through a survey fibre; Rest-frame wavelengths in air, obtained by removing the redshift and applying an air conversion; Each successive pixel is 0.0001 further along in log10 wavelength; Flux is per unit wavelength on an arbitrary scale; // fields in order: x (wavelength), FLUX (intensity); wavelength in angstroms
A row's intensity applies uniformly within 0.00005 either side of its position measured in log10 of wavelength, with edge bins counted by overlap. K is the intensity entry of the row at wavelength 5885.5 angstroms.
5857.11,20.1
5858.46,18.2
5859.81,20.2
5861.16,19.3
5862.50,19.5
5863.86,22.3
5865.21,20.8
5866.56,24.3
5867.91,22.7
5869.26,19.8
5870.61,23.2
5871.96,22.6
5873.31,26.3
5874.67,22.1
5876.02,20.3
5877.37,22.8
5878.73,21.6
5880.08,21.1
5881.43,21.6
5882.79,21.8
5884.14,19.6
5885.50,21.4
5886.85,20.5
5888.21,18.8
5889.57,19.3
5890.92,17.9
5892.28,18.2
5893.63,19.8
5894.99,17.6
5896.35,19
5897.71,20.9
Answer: 21.4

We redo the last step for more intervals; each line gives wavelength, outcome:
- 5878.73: 21.6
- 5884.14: 19.6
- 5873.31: 26.3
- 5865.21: 20.8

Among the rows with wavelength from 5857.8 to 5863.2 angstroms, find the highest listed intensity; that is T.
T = 20.2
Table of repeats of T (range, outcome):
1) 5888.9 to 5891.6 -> 19.3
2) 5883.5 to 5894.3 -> 21.4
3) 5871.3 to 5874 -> 26.3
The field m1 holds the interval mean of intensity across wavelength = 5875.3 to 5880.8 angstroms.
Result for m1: 21.5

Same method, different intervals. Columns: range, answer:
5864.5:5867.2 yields 22.5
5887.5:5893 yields 18.6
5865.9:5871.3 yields 22.5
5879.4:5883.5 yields 21.5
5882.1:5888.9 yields 20.4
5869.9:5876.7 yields 22.9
